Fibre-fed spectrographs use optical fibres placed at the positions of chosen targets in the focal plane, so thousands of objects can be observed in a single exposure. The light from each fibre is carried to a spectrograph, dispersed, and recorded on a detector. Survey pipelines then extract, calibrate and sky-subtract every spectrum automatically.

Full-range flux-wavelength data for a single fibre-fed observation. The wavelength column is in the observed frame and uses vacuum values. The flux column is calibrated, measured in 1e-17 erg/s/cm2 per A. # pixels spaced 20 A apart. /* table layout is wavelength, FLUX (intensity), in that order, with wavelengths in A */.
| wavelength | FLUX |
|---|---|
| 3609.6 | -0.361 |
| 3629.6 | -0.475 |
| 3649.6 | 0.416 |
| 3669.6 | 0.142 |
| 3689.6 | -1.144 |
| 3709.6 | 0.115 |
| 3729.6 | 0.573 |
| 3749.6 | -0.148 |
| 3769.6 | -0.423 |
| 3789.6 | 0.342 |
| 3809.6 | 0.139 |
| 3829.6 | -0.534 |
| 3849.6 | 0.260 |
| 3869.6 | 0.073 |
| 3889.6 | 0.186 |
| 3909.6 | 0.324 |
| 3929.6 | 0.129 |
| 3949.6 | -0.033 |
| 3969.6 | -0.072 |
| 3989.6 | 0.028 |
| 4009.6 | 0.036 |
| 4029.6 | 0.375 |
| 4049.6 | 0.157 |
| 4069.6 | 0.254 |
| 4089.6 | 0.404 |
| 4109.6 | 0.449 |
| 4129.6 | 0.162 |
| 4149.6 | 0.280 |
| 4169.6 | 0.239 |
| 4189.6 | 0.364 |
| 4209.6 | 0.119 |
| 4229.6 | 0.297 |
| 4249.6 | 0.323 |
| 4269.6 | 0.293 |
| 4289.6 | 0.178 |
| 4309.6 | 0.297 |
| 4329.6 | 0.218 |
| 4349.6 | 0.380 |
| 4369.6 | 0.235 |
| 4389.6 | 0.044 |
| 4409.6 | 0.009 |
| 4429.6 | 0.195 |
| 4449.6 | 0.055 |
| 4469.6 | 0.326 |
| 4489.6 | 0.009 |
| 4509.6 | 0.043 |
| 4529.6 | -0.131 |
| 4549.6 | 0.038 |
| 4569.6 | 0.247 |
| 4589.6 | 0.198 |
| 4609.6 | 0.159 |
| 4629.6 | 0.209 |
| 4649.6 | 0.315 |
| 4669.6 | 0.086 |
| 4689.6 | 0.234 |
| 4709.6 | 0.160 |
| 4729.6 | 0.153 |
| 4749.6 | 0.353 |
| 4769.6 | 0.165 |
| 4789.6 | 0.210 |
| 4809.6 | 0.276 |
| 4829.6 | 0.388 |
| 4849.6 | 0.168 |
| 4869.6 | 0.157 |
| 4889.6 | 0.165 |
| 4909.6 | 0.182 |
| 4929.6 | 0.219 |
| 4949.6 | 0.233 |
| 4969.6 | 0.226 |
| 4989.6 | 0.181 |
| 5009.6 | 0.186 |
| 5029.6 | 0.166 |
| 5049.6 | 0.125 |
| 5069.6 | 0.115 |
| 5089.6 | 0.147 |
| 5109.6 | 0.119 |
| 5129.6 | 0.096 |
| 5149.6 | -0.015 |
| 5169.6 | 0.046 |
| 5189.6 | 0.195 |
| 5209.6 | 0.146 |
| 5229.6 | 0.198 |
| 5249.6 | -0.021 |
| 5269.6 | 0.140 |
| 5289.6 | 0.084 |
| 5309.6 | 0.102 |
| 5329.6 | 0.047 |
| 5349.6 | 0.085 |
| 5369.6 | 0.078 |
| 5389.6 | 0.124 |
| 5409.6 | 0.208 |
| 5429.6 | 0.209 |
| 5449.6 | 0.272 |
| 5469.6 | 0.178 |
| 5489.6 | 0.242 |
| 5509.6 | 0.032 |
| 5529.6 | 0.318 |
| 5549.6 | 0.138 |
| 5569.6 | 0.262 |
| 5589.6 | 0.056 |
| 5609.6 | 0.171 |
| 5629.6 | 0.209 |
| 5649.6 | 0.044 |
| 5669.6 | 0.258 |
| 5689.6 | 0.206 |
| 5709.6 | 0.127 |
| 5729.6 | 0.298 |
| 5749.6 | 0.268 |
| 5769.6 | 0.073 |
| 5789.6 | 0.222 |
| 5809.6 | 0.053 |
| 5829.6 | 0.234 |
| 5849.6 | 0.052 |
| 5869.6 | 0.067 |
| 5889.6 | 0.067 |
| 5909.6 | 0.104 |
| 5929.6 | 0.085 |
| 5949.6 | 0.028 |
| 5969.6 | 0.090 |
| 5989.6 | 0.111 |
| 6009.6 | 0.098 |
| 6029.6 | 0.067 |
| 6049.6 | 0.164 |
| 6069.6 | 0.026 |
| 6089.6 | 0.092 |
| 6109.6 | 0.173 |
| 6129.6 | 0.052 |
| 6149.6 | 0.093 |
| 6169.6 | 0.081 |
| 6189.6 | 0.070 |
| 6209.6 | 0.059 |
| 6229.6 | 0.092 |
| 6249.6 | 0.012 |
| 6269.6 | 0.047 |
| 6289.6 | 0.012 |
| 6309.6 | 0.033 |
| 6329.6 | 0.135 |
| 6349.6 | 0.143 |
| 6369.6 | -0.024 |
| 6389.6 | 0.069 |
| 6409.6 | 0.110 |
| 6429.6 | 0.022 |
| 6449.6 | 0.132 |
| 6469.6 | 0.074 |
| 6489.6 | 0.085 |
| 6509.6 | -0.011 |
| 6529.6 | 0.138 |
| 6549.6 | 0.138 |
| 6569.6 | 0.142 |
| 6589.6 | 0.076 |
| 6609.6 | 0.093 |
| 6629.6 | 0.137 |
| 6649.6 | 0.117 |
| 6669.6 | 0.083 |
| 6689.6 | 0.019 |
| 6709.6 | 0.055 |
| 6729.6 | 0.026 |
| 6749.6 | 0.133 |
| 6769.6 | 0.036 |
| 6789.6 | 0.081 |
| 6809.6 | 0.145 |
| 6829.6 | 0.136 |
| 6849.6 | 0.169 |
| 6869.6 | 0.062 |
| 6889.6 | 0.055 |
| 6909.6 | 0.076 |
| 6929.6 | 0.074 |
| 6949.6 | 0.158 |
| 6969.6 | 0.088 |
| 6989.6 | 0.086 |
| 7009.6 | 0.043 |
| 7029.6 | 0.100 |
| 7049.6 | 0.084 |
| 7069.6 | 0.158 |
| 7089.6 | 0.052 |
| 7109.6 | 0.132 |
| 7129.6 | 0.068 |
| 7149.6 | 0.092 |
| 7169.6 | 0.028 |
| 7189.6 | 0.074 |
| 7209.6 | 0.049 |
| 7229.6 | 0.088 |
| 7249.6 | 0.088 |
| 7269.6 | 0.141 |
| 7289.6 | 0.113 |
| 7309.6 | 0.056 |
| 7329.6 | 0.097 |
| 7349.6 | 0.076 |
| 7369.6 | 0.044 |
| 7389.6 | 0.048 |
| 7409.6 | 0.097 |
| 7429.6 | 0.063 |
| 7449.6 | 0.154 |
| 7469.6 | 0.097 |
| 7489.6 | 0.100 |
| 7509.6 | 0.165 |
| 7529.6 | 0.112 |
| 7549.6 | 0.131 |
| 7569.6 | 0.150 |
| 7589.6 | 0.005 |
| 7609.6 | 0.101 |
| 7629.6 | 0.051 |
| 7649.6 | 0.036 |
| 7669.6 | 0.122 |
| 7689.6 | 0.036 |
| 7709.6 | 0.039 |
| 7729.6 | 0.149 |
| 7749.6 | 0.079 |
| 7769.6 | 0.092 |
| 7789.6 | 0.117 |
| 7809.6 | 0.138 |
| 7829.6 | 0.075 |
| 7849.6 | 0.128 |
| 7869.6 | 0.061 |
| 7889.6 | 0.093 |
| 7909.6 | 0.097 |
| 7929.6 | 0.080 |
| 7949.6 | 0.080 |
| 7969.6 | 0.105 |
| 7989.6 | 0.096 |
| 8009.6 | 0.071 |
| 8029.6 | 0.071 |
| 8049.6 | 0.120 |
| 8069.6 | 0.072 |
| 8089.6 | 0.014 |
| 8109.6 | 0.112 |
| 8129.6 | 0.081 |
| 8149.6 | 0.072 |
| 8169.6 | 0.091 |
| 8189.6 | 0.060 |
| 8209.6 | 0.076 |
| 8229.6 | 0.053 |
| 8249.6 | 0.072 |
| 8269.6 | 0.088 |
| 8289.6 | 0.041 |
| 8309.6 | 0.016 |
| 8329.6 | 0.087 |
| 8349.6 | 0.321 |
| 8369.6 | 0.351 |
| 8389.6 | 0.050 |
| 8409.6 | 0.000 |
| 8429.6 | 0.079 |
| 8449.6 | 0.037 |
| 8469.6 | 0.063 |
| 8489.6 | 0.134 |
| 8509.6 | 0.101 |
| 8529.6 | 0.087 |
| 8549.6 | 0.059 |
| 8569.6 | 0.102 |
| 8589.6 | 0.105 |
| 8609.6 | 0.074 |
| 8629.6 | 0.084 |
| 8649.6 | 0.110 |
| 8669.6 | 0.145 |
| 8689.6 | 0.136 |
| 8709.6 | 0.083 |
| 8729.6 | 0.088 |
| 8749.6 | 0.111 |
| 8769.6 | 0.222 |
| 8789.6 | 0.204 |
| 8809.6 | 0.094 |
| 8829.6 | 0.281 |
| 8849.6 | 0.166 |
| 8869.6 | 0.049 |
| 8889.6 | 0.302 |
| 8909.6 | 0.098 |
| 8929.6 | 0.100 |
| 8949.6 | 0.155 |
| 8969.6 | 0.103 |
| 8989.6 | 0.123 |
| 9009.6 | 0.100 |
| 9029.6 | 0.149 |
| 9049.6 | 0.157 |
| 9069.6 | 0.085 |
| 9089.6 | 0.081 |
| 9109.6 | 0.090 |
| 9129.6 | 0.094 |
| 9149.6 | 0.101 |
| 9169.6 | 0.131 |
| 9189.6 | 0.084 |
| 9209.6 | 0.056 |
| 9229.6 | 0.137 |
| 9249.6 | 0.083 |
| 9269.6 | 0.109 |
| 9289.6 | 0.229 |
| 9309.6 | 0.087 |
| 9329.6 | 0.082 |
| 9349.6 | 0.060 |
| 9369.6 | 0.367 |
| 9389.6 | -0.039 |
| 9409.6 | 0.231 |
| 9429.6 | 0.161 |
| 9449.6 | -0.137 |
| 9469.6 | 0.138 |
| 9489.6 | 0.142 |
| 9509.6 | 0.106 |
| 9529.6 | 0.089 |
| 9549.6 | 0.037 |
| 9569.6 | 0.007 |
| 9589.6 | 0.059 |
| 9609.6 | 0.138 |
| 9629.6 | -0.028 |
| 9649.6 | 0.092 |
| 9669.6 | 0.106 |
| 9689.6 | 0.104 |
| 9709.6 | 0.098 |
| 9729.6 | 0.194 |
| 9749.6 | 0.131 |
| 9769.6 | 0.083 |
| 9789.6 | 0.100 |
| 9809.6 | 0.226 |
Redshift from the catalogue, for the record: 1.24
